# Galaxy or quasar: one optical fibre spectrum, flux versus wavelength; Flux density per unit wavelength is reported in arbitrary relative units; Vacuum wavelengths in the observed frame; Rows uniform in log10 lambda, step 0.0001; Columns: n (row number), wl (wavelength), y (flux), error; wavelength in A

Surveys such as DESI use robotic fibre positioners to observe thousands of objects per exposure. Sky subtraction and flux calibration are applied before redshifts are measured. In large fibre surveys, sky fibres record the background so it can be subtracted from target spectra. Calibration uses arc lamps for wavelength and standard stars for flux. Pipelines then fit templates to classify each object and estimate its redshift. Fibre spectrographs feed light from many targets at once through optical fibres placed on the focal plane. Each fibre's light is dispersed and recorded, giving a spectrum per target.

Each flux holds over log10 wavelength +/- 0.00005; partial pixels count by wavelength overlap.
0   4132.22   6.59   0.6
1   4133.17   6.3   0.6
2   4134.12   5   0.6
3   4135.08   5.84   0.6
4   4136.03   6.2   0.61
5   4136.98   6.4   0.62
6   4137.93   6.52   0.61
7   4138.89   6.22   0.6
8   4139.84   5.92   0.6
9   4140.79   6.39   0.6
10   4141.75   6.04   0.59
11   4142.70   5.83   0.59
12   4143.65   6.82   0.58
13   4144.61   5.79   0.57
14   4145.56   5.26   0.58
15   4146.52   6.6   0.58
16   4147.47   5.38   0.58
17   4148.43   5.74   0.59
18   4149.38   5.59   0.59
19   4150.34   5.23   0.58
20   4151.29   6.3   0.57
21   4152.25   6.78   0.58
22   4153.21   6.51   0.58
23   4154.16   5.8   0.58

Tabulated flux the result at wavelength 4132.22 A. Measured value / 6.59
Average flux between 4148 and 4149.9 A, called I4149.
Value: 5.66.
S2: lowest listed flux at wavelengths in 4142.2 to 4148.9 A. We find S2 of 5.26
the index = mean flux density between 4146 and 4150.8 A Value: 5.7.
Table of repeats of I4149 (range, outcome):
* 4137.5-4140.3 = 6.21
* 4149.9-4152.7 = 6.11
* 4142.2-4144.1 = 6.34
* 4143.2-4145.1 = 6.28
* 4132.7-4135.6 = 5.71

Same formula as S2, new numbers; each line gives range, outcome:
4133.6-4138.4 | 5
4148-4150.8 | 5.23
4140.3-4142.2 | 6.04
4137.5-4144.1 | 5.83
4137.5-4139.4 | 6.22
